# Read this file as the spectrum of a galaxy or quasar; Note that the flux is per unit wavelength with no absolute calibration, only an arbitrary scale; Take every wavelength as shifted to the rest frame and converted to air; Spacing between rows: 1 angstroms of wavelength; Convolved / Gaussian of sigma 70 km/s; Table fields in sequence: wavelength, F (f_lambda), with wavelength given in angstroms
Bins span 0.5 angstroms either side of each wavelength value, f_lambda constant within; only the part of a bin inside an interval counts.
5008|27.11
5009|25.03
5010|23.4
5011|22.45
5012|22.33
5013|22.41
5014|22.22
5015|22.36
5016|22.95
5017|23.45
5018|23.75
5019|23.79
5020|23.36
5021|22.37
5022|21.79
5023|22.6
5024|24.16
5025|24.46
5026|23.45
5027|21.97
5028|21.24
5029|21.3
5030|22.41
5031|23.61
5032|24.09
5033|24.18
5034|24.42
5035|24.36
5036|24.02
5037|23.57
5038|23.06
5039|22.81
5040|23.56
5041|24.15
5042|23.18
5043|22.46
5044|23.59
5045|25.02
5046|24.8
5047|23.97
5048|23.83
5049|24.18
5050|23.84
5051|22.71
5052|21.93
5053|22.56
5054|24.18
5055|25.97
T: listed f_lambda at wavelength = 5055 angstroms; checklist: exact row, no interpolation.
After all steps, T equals 25.97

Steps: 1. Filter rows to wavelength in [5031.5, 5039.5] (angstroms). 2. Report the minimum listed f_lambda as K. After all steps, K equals 22.81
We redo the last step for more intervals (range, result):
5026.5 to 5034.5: 21.24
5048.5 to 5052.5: 21.93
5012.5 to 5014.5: 22.22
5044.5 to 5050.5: 23.83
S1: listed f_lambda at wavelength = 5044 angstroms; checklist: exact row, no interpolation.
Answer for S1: 23.59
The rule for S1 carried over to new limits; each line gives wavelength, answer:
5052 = 21.93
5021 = 22.37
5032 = 24.09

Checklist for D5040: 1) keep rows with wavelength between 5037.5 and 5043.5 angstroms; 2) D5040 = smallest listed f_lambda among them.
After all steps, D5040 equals 22.46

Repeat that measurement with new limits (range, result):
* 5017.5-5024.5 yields 21.79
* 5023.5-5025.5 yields 24.16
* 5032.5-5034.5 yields 24.18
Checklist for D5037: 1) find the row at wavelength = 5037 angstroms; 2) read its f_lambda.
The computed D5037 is 23.57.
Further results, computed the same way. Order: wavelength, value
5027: 21.97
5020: 23.36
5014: 22.22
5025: 24.46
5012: 22.33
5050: 23.84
